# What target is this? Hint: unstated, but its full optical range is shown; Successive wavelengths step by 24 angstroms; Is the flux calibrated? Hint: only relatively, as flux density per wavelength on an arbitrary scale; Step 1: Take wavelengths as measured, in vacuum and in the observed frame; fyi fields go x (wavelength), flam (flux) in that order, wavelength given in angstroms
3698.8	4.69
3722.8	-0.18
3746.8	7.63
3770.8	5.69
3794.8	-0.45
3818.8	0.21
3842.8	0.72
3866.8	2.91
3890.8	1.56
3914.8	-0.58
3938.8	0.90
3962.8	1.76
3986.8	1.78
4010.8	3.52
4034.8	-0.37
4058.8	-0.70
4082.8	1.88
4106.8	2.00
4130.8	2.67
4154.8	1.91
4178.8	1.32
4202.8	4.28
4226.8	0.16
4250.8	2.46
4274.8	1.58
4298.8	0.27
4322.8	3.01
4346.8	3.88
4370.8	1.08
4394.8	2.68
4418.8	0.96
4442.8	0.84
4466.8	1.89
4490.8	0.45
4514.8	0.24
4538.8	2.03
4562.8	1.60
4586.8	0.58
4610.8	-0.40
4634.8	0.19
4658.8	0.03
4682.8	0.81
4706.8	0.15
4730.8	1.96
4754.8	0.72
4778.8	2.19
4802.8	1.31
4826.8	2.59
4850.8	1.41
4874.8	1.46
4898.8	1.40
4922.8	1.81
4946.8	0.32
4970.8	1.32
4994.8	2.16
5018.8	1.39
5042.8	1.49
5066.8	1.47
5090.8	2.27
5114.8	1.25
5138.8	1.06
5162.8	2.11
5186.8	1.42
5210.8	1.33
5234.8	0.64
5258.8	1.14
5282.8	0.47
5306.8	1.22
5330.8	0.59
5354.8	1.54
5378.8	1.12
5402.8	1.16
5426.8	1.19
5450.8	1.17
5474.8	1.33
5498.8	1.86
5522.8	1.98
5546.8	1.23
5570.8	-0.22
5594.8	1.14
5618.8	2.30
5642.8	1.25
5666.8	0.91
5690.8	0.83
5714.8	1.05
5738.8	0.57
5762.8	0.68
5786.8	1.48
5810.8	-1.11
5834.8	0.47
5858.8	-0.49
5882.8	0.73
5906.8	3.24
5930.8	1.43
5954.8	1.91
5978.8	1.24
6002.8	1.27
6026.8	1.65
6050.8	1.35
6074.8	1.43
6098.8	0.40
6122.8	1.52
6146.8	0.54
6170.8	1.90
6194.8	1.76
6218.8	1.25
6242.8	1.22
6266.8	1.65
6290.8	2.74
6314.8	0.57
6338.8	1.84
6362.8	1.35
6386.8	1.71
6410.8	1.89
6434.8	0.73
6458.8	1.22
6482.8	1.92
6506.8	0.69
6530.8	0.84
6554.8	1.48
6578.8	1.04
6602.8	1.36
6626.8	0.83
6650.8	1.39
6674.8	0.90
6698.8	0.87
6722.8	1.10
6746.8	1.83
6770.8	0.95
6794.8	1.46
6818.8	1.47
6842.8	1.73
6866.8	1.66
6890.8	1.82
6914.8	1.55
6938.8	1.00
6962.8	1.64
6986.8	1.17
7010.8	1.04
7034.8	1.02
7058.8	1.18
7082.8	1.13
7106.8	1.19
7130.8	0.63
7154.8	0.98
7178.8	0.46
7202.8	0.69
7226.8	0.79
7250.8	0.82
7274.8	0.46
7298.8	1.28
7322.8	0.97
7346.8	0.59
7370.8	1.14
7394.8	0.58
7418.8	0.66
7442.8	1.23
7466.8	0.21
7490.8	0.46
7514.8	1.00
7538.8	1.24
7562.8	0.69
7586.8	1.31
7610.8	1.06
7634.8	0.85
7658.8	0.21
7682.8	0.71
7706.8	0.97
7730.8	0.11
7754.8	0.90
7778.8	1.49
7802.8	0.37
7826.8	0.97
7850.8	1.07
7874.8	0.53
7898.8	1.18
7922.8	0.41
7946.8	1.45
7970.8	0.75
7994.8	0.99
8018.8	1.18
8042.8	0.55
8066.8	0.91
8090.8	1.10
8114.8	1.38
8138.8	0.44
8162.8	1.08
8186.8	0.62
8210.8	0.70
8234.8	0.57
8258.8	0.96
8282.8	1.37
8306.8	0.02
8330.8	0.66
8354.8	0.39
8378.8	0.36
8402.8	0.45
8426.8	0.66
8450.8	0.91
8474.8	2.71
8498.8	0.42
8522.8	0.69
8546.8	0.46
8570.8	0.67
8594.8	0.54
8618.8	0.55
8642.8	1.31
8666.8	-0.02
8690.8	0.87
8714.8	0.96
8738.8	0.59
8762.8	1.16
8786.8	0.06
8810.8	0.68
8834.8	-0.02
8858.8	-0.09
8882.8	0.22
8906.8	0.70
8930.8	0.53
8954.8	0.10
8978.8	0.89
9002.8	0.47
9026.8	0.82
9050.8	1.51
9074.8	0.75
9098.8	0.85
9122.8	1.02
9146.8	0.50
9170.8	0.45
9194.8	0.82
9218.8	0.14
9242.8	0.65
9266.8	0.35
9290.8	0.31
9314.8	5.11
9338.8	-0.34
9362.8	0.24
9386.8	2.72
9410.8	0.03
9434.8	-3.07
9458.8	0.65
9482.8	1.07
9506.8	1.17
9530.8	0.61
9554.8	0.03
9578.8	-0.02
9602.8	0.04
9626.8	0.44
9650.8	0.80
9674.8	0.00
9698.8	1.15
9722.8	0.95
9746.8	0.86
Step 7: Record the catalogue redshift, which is 0.29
